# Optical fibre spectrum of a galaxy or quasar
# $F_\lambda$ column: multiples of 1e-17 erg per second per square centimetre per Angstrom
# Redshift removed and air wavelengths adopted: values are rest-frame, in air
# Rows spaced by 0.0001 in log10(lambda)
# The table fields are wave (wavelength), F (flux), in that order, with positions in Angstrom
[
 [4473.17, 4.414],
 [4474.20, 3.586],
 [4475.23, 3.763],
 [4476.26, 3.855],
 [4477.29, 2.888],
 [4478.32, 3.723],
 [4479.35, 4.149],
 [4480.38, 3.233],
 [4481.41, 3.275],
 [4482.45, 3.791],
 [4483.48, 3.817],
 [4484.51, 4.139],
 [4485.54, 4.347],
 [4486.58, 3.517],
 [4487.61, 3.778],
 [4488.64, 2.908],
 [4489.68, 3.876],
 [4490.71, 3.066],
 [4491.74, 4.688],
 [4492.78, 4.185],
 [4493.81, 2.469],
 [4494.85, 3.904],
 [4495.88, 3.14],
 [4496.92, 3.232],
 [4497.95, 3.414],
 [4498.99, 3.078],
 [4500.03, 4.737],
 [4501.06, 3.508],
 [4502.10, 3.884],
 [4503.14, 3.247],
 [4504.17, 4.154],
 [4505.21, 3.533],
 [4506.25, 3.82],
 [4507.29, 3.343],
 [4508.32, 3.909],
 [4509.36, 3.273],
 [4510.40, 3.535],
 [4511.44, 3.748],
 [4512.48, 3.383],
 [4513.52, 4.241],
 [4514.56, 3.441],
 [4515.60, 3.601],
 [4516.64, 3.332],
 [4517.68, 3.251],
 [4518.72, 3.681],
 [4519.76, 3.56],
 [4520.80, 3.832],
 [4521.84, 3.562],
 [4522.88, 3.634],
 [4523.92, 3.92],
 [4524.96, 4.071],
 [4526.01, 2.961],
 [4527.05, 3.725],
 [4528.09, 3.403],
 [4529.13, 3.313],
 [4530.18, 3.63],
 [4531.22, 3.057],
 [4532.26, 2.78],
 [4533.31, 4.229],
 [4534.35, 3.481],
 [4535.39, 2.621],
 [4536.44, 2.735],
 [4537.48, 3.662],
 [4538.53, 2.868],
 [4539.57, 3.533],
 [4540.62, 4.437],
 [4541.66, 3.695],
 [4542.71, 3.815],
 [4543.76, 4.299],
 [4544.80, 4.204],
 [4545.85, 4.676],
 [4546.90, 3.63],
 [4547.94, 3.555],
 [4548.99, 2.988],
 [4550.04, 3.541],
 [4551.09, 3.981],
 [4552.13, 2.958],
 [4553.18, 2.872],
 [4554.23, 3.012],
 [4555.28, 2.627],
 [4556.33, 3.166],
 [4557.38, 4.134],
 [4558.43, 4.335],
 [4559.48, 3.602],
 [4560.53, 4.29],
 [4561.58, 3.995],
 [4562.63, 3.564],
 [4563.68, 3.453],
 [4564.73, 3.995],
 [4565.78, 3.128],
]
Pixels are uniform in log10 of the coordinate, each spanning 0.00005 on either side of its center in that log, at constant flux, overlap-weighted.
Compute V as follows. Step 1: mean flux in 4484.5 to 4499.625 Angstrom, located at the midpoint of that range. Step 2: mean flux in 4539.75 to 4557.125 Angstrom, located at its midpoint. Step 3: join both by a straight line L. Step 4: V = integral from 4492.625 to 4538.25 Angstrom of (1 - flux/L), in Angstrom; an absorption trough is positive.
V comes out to 0.8 Angstrom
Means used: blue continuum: 3.57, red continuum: 3.6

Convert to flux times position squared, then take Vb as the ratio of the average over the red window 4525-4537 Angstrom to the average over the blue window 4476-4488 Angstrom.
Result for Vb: 0.91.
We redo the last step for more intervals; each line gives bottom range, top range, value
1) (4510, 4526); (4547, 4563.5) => 0.98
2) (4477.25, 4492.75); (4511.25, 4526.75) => 0.99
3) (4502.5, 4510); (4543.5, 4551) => 1.08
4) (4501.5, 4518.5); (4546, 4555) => 0.95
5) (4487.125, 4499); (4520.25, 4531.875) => 1.03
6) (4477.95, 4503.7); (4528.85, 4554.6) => 0.98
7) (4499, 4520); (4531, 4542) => 0.94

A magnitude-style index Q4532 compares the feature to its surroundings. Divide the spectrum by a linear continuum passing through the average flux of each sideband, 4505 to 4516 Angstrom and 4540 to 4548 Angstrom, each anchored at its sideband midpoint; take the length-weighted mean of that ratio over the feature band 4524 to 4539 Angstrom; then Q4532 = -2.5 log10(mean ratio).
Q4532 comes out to 0.17 mag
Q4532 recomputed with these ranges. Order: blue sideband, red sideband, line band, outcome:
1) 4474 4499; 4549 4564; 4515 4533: 0.019 mag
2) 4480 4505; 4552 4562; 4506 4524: -0.002 mag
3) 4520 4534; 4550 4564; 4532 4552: -0.022 mag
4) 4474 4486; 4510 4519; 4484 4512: 0.000 mag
